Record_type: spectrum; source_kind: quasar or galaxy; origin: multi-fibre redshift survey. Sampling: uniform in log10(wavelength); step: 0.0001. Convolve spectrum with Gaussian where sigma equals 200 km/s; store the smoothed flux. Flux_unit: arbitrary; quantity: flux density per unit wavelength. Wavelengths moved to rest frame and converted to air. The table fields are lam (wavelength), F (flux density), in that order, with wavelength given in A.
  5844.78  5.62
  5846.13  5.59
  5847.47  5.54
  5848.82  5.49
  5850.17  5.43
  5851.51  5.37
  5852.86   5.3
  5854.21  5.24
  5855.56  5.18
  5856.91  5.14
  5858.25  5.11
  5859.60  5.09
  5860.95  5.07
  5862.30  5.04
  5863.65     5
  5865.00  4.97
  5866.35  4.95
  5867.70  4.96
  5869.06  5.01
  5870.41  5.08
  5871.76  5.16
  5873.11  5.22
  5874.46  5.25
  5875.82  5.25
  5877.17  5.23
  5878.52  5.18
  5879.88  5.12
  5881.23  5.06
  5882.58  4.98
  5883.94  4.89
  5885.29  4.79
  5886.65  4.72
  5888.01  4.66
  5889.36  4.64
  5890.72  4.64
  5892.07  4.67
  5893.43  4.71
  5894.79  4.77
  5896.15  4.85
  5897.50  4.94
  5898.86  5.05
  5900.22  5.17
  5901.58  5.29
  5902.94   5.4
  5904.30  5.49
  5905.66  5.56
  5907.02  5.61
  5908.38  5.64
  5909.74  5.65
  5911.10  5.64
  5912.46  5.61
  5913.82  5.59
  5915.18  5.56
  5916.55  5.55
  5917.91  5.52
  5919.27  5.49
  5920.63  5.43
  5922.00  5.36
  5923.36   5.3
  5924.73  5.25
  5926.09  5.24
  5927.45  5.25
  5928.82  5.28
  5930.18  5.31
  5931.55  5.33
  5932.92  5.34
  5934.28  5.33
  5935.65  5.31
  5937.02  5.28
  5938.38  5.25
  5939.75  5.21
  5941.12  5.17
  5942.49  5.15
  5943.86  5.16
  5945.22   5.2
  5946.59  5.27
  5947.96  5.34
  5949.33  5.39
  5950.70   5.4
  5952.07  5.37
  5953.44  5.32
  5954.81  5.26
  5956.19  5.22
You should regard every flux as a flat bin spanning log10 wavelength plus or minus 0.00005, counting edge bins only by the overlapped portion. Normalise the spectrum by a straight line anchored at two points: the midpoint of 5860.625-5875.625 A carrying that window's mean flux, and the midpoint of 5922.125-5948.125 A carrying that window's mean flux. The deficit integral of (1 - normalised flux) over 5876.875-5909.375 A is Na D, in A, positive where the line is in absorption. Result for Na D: 0.6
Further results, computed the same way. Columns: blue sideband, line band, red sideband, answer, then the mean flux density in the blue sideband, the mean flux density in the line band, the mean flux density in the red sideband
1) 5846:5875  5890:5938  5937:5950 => -0.7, 5.18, 5.3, 5.24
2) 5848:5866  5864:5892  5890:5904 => 0.5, 5.19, 4.98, 4.96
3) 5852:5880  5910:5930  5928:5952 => -0.8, 5.12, 5.44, 5.28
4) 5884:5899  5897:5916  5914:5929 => -1.4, 4.76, 5.45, 5.39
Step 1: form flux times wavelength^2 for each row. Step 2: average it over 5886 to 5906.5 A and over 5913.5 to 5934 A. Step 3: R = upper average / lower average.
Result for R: 1.09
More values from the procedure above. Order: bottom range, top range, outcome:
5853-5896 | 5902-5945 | 1.10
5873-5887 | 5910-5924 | 1.10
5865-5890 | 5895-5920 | 1.09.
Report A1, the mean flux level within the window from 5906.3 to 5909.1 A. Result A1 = 5.63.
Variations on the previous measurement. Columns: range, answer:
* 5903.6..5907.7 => 5.55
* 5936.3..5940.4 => 5.25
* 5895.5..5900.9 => 5.01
